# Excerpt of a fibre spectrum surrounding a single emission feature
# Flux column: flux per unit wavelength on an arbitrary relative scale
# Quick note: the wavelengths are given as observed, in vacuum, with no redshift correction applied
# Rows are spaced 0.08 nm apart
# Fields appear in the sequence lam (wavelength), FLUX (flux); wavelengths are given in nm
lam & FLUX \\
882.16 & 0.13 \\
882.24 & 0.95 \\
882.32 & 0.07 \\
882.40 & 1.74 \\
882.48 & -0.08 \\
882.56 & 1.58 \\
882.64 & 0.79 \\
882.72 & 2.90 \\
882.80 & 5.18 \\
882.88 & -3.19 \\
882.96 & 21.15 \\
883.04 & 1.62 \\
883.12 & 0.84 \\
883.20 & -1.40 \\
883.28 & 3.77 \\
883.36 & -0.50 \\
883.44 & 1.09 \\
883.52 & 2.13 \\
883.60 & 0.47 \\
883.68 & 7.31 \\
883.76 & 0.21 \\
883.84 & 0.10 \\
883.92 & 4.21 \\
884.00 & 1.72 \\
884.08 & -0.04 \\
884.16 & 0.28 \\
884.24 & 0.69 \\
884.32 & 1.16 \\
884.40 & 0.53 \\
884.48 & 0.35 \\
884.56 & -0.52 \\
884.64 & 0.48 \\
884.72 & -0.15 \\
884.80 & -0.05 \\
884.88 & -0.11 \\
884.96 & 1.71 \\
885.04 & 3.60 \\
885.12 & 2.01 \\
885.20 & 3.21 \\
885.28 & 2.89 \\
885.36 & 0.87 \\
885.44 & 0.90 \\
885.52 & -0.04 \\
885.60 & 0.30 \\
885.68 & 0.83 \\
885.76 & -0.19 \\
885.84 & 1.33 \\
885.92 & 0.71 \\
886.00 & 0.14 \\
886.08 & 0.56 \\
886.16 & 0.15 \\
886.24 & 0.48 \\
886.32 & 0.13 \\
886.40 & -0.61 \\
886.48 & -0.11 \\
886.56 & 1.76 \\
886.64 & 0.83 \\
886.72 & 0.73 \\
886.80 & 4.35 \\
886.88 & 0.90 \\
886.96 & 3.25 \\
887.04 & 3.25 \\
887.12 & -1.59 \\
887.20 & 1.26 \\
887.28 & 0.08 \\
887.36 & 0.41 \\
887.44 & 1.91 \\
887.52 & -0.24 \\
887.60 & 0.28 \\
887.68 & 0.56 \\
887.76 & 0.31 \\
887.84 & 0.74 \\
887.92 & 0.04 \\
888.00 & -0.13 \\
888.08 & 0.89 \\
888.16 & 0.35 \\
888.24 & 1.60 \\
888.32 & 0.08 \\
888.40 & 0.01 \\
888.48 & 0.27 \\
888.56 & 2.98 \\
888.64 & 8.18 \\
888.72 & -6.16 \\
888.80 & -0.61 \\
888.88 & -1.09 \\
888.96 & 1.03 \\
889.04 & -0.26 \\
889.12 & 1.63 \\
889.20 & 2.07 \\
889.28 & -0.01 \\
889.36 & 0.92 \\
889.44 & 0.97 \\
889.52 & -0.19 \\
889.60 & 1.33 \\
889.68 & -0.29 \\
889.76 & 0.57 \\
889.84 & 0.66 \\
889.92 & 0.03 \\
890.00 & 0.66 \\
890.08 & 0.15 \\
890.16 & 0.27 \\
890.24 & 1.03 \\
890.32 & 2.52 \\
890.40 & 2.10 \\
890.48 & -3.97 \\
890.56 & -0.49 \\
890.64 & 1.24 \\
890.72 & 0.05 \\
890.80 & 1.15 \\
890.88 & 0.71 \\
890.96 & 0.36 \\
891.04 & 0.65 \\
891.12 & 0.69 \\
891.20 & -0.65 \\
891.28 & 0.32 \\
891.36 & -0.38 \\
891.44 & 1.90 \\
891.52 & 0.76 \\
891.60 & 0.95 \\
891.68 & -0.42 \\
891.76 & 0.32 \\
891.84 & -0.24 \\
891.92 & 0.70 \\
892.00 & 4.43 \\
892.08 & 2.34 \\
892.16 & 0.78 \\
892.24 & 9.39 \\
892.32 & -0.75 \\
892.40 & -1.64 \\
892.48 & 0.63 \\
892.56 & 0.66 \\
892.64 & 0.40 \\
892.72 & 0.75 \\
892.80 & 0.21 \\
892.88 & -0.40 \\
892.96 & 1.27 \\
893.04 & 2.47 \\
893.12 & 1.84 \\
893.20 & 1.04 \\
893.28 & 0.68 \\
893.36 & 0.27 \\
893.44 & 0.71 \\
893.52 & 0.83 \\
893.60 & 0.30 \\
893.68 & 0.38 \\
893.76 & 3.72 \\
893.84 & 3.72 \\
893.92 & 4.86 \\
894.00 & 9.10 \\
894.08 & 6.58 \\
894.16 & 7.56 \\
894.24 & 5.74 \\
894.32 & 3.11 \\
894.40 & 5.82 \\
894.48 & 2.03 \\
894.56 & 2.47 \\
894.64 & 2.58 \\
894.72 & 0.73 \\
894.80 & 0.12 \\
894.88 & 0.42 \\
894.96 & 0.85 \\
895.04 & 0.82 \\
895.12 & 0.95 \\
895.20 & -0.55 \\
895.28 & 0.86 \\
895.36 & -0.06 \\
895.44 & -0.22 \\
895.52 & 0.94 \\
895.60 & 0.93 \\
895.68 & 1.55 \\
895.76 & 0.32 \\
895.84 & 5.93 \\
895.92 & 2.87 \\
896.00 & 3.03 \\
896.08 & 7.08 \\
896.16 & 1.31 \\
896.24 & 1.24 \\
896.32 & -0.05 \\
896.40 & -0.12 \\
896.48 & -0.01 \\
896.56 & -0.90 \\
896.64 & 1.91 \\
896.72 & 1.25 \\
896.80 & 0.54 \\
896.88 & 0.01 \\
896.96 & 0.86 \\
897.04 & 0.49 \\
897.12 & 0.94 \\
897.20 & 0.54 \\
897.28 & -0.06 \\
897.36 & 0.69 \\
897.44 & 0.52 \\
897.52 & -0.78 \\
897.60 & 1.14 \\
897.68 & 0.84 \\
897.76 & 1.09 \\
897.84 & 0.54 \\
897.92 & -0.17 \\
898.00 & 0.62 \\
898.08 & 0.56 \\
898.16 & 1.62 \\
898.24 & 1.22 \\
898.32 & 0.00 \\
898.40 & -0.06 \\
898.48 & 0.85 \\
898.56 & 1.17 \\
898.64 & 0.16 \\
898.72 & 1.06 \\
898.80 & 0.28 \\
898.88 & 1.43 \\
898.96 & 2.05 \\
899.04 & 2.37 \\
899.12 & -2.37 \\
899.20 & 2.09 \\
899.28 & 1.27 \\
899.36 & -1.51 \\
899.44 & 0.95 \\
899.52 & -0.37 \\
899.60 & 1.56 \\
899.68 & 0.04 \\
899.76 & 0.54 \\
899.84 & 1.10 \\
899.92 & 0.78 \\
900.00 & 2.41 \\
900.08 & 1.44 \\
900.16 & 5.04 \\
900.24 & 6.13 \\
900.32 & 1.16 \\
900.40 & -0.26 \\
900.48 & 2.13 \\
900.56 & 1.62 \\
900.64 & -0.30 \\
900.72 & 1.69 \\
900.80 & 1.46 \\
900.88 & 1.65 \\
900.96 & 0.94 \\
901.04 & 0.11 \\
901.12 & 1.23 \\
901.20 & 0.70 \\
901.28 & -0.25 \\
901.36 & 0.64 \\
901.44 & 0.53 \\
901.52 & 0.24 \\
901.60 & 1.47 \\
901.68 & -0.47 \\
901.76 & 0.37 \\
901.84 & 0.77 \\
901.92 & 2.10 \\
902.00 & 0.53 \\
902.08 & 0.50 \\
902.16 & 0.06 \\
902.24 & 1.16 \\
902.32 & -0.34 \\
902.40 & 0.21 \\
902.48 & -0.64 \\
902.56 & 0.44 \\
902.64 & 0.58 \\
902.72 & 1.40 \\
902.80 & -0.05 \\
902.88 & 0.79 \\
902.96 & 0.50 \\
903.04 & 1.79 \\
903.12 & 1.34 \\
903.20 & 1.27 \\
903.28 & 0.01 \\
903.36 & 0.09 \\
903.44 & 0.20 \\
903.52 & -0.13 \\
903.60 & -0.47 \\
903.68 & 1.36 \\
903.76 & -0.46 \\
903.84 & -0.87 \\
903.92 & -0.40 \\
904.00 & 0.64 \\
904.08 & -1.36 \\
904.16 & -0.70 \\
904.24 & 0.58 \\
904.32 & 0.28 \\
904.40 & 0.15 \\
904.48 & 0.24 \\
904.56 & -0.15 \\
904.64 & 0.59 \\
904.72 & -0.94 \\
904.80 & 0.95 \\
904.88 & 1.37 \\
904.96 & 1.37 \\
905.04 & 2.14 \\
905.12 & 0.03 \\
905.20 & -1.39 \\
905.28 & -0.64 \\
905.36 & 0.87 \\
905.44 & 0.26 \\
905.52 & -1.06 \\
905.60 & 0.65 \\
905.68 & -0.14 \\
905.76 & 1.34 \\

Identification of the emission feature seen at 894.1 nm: H-beta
